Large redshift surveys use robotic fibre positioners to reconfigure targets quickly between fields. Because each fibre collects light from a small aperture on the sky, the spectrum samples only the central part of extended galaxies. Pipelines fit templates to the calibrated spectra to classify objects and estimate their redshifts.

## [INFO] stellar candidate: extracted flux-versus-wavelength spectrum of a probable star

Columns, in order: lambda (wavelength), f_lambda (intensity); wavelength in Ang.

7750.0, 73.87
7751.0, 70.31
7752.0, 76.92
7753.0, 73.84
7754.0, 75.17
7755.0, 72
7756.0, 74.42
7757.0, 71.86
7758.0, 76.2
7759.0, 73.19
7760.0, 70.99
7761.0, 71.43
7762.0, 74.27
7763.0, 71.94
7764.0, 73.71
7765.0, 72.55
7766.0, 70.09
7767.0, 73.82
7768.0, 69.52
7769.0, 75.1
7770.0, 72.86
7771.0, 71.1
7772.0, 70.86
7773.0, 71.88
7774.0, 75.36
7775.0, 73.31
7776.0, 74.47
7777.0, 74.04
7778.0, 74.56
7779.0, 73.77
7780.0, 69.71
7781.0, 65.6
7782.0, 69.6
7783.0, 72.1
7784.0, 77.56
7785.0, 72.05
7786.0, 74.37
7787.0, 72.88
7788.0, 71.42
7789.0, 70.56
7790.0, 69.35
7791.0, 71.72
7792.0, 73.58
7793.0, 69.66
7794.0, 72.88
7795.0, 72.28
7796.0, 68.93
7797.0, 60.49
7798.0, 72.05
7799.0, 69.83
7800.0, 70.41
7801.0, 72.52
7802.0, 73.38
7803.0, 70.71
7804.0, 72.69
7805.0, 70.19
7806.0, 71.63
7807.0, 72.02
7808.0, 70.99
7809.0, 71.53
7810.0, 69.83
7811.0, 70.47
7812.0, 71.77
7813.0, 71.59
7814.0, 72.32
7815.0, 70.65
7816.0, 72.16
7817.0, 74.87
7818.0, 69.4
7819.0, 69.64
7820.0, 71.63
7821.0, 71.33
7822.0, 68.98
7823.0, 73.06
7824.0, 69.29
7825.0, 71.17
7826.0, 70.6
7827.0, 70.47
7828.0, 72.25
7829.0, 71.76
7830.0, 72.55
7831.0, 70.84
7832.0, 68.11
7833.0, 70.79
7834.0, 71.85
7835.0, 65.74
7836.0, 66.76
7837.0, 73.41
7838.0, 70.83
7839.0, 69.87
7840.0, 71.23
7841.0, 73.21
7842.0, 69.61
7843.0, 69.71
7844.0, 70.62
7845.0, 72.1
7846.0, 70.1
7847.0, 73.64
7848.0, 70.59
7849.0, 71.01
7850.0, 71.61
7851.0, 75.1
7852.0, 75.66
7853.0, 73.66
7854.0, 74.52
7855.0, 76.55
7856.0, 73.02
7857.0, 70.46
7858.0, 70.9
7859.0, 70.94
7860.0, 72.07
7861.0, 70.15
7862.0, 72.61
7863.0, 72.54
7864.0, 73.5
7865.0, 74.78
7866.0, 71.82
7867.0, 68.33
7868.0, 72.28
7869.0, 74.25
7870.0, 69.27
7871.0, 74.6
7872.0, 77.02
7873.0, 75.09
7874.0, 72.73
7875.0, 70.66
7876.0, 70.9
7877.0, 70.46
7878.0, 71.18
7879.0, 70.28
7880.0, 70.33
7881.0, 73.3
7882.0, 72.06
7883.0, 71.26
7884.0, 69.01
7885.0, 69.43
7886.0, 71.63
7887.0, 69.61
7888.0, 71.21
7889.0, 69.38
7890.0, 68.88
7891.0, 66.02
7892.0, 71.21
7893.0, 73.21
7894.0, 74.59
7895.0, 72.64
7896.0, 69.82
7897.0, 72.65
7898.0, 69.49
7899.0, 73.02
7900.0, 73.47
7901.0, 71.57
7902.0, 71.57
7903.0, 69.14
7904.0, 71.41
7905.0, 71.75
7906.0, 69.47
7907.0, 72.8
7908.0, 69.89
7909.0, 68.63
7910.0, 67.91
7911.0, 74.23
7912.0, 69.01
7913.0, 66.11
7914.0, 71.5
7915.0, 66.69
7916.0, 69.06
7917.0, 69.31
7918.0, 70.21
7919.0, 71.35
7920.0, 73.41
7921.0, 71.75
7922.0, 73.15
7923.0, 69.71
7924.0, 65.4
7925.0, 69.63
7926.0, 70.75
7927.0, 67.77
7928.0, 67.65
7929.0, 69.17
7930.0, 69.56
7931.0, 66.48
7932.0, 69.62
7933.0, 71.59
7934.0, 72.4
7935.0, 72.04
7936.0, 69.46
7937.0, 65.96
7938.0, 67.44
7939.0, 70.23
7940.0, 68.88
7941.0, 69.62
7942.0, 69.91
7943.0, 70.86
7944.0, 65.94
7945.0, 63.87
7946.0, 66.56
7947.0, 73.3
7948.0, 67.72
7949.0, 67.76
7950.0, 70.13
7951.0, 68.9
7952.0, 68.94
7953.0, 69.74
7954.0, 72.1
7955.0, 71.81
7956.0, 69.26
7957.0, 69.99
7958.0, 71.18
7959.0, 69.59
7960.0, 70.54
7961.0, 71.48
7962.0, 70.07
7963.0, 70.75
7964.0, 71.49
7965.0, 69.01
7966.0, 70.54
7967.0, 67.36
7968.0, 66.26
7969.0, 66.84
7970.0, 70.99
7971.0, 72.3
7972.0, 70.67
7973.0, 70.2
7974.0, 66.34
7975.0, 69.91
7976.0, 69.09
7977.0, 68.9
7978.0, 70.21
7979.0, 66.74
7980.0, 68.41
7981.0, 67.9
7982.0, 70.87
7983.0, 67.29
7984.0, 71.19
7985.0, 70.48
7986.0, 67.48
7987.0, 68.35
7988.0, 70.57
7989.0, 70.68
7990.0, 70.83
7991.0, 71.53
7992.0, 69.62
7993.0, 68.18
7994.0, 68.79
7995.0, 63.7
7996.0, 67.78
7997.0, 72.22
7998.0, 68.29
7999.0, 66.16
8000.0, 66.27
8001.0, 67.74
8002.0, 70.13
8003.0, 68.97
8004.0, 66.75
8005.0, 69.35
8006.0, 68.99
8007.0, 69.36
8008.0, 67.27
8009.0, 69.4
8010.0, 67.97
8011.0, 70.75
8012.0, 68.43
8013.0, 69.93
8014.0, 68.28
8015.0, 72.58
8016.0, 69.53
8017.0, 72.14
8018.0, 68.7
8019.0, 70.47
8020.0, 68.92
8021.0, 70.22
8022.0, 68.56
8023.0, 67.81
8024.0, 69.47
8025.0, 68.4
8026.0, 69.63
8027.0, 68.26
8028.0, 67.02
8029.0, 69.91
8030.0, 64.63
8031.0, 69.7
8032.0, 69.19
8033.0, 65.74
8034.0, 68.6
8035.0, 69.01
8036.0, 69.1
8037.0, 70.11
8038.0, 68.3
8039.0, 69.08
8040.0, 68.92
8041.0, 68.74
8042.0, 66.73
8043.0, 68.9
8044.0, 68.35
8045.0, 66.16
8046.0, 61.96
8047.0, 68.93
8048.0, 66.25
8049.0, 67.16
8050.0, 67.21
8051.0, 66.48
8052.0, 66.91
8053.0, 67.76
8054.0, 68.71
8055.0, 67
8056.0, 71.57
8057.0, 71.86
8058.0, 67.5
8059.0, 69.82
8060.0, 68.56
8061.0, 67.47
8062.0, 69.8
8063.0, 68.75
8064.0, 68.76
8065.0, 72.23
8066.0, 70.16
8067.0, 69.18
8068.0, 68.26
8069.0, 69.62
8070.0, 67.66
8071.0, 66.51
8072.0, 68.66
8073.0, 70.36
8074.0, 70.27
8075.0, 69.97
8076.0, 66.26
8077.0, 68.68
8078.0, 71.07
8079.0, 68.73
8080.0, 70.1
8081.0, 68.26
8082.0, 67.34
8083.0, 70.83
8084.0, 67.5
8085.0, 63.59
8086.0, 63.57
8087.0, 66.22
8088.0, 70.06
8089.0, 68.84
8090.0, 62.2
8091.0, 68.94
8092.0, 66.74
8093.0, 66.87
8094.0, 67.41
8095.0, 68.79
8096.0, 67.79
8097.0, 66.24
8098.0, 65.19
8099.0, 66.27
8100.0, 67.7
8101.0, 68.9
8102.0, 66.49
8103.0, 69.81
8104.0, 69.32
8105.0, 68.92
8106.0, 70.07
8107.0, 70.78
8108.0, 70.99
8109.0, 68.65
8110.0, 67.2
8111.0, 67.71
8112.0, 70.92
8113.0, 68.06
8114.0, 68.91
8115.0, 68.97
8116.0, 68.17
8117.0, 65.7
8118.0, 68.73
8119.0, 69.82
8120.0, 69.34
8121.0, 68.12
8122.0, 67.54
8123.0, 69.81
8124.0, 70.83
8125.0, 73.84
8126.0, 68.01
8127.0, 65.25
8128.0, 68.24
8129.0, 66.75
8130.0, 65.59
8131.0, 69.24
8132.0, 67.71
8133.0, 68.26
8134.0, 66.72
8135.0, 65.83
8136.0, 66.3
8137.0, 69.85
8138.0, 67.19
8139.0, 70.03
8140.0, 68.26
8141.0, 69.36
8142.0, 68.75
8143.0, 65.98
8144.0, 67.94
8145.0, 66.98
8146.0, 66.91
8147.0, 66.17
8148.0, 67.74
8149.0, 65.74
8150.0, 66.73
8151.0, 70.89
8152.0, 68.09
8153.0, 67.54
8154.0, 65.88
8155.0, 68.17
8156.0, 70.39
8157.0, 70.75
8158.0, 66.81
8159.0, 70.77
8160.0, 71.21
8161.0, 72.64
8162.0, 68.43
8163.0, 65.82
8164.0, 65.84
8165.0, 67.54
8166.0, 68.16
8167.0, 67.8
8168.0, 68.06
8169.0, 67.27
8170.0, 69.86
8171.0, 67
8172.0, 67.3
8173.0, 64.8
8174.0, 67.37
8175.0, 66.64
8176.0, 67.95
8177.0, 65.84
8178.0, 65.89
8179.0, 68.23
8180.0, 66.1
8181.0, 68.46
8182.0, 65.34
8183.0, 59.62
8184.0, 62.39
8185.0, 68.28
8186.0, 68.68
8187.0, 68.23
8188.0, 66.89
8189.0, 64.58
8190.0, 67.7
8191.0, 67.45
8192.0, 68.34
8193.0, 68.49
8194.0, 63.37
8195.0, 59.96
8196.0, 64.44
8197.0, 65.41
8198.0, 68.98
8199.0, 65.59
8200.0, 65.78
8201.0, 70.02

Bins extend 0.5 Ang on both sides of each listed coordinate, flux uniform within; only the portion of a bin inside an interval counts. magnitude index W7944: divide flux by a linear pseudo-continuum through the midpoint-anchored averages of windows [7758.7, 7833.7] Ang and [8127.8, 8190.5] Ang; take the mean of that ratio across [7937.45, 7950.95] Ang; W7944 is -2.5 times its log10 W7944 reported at 0.020 mag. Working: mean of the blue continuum 71.6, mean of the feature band 68.6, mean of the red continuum 67.5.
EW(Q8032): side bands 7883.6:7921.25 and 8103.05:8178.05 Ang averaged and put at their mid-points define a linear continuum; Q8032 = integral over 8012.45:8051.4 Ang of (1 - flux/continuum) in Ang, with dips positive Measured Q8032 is 0.5 Ang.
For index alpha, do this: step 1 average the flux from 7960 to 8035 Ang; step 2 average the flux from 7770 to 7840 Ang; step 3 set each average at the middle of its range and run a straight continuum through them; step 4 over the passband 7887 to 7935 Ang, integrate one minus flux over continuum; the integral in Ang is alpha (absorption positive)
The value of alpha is -0.2 Ang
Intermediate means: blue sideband 71.3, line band 70.3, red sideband 69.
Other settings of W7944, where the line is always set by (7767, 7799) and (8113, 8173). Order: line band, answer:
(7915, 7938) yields 0.010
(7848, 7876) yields -0.027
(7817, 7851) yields 0.006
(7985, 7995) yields 0.005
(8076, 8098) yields 0.019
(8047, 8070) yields 0.005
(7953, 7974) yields -0.001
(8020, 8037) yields 0.012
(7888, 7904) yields -0.008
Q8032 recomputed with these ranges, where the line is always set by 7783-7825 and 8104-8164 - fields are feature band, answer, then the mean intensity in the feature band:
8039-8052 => 0.37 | 67.2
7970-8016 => 0.37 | 69.1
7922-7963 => 0.40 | 69.4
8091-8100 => 0.22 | 67.1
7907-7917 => 0.13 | 69.4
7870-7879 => -0.23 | 72.5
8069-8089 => 0.18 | 68.2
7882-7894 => 0.04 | 70.3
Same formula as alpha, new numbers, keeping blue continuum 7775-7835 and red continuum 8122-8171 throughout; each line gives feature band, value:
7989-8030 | 0.28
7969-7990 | 0.08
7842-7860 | -0.36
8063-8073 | -0.03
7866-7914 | -0.43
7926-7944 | 0.21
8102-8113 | -0.12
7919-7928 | 0.01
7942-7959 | 0.16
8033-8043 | 0.08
